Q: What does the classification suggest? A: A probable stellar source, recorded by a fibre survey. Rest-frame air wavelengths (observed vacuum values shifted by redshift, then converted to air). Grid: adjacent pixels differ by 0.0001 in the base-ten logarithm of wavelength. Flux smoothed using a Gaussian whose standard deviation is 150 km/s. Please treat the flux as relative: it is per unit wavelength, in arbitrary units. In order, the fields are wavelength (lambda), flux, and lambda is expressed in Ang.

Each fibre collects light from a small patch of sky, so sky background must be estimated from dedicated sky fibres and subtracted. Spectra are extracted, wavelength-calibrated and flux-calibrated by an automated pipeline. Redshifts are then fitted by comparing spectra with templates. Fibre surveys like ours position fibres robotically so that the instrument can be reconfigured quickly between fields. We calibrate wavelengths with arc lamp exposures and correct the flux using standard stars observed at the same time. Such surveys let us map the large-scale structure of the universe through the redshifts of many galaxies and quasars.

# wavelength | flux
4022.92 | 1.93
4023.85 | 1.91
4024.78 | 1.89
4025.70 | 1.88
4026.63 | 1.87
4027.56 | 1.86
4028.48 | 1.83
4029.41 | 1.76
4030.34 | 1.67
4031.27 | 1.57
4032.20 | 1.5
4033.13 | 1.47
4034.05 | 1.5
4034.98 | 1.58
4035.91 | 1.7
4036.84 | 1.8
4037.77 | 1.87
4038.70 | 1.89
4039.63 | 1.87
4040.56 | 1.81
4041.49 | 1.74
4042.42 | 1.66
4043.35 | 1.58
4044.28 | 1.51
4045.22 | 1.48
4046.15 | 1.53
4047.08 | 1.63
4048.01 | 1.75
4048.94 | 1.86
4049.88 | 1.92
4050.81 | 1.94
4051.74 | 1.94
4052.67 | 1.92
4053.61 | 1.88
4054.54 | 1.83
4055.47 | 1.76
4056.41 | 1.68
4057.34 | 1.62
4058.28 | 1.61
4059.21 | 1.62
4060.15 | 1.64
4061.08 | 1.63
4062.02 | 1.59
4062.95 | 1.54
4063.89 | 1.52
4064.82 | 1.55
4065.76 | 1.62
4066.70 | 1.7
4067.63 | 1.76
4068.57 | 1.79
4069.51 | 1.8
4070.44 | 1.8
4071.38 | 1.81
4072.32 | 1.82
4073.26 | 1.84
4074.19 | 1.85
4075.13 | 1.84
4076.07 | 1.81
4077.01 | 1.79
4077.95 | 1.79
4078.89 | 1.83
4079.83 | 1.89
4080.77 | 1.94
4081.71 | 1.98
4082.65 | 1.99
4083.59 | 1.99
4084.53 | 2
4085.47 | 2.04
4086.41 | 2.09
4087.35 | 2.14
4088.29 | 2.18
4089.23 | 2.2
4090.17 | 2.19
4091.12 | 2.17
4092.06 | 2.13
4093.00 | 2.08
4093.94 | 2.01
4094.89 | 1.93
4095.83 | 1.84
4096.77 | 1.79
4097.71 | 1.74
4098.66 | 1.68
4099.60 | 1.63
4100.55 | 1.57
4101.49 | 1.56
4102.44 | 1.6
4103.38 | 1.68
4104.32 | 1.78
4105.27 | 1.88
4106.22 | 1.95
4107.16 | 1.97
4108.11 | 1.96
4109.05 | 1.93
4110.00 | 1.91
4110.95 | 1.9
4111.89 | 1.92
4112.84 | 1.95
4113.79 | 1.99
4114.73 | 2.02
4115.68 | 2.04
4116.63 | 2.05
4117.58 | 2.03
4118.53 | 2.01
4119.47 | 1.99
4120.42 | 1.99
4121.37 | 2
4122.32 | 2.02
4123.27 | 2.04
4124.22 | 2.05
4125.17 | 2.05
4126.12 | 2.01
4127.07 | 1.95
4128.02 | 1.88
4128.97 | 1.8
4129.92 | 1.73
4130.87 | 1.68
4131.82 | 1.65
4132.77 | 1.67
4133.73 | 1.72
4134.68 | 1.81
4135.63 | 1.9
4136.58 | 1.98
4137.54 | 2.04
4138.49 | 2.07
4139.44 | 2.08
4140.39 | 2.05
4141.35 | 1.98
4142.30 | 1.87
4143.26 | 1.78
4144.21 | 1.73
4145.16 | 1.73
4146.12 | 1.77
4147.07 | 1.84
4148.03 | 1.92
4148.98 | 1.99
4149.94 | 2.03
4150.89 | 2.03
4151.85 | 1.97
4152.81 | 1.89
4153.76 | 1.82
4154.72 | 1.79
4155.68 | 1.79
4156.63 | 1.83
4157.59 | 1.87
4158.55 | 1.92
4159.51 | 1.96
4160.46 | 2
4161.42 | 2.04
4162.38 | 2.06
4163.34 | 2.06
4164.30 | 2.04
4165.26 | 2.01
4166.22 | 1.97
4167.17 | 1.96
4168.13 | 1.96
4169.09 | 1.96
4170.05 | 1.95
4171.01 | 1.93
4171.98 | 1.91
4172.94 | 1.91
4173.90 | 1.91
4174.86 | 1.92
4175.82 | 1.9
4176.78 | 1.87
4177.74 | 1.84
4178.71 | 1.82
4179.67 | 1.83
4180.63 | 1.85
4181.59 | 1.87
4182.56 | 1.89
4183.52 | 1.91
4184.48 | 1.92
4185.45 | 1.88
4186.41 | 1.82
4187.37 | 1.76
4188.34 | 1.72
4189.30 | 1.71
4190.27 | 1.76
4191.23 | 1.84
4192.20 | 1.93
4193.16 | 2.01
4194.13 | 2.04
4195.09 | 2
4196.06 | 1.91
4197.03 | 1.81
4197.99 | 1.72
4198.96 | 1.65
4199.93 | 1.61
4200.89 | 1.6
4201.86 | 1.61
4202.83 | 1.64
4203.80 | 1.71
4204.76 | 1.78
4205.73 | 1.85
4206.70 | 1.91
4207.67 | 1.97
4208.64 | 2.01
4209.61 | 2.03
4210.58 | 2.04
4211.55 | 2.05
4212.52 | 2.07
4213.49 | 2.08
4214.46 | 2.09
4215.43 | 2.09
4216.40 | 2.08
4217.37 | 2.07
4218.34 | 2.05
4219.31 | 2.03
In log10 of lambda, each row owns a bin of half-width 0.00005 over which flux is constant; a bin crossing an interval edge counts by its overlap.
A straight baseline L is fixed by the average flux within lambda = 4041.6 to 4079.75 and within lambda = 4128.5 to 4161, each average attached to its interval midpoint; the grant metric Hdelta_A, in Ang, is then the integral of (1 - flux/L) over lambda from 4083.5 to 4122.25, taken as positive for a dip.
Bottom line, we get -2.99 Ang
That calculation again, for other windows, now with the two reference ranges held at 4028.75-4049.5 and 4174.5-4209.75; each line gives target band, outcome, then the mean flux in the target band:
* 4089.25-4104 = -1.0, 1.85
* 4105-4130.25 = -3.0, 1.97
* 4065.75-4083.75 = -1.3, 1.83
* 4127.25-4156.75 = -1.4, 1.87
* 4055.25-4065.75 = 0.5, 1.61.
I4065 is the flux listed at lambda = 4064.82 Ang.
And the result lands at 1.55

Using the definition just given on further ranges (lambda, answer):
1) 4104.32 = 1.78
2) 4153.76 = 1.82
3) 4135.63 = 1.9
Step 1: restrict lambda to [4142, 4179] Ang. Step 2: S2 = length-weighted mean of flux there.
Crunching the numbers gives 1.91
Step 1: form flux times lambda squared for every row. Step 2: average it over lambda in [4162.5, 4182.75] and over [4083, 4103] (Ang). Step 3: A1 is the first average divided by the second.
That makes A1 1.04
